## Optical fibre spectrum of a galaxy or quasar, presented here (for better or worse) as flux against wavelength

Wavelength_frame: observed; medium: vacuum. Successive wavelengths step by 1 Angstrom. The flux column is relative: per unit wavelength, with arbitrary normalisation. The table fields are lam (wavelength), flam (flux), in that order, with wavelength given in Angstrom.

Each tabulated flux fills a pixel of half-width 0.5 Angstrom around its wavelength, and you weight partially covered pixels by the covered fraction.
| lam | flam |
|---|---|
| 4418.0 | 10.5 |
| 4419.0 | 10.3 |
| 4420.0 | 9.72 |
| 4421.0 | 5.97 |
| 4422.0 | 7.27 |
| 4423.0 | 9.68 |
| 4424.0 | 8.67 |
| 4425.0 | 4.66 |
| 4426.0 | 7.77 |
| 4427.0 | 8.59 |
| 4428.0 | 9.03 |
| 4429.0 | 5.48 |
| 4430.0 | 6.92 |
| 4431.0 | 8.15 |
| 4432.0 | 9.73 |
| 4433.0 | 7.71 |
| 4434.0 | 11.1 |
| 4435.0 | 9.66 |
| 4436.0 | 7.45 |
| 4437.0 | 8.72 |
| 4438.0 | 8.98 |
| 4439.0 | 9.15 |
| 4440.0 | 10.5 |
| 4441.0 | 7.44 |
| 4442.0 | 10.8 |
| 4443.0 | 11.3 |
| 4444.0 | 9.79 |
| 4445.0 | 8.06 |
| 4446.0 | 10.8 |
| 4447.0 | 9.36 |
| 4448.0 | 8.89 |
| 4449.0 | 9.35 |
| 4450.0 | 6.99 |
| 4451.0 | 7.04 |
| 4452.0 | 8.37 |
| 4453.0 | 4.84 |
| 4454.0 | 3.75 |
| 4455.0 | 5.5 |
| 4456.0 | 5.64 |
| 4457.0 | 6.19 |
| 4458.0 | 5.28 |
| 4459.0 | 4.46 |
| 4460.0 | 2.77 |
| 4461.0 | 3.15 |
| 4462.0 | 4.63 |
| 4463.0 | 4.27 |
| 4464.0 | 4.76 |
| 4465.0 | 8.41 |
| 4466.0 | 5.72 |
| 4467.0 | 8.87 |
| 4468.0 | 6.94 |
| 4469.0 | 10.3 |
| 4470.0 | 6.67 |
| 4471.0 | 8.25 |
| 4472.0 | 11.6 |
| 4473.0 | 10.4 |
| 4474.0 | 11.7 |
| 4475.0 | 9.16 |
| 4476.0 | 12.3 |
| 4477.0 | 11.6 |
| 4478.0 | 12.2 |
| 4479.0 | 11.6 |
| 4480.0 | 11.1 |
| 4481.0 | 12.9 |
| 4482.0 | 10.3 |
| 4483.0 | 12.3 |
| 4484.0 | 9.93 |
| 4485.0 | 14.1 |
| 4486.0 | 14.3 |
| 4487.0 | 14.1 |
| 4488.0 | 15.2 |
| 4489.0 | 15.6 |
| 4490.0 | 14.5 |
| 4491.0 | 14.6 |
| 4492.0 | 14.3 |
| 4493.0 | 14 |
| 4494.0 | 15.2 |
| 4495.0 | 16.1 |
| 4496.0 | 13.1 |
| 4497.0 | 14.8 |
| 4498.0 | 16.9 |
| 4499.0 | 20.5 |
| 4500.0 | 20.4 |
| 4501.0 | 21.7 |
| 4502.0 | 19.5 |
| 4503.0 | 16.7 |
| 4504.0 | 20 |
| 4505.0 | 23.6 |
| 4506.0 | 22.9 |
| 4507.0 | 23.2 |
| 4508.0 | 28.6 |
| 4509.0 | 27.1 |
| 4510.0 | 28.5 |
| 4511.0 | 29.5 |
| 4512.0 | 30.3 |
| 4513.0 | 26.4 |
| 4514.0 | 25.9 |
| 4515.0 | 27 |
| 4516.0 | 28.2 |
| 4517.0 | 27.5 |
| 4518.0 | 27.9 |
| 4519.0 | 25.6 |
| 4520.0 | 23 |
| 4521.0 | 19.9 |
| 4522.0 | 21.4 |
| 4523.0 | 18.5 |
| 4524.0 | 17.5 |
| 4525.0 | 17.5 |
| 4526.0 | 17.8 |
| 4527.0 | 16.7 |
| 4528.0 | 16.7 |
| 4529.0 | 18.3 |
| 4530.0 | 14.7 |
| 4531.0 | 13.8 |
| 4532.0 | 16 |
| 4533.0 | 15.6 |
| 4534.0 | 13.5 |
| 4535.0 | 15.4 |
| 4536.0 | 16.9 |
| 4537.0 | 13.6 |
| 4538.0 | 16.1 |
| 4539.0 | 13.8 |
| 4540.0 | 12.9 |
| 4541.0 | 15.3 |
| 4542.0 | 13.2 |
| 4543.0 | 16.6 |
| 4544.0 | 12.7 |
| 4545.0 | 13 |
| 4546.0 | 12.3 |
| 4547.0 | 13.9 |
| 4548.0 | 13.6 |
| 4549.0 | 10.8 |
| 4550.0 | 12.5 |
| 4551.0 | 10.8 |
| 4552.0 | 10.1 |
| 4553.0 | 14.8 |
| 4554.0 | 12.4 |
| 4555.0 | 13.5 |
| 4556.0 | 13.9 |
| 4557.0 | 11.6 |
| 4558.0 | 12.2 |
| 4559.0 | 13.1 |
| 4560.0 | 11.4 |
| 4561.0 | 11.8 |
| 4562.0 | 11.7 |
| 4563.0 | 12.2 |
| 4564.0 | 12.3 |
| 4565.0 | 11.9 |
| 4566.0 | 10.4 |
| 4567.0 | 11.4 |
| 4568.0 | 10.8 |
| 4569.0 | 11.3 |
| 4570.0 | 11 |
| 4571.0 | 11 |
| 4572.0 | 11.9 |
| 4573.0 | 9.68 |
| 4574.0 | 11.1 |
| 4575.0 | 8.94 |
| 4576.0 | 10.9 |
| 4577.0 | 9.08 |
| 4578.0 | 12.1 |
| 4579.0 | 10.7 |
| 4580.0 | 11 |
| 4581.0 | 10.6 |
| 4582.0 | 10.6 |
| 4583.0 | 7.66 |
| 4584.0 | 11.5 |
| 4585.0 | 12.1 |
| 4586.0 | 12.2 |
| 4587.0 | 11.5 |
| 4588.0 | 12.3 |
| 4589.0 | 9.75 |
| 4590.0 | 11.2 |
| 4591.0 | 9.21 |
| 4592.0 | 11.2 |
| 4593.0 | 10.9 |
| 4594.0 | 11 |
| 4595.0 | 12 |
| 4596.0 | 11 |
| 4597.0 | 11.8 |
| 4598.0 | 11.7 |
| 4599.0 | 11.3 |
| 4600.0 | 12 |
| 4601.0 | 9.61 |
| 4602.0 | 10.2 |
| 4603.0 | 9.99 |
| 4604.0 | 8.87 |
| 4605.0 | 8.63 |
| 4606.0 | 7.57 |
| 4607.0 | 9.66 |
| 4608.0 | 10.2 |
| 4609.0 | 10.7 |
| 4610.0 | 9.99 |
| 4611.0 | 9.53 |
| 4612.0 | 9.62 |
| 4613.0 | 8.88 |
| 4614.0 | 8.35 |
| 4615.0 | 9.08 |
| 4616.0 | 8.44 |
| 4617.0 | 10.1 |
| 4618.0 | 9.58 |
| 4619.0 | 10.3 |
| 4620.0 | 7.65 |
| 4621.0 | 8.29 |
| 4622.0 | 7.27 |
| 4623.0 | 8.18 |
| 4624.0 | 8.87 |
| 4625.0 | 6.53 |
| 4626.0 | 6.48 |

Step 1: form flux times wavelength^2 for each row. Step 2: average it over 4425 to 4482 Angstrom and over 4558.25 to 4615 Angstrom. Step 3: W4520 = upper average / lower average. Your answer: 1.38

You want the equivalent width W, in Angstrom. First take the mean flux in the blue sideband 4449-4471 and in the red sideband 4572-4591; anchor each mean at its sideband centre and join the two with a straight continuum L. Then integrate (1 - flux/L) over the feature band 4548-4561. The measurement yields -3.5 Angstrom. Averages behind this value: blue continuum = 6.06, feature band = 12.3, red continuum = 10.7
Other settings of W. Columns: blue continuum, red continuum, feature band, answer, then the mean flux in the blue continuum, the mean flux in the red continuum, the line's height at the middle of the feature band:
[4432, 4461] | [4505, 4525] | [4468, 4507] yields 8.6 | 7.8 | 25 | 18.1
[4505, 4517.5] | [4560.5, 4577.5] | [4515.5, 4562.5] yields 8.8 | 27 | 11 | 19.3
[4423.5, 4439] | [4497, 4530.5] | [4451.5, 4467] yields 9.2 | 8.21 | 22.3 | 13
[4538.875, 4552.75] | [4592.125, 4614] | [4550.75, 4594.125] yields 1.5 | 13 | 10.2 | 11.7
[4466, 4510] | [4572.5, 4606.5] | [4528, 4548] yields -2.9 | 14.9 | 10.6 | 12.8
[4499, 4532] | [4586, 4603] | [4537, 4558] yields 5.4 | 22.3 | 11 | 17.7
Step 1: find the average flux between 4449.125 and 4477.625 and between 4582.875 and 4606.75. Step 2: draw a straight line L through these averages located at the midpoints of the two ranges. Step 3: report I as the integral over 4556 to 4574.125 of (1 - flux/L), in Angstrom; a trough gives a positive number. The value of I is -3.1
